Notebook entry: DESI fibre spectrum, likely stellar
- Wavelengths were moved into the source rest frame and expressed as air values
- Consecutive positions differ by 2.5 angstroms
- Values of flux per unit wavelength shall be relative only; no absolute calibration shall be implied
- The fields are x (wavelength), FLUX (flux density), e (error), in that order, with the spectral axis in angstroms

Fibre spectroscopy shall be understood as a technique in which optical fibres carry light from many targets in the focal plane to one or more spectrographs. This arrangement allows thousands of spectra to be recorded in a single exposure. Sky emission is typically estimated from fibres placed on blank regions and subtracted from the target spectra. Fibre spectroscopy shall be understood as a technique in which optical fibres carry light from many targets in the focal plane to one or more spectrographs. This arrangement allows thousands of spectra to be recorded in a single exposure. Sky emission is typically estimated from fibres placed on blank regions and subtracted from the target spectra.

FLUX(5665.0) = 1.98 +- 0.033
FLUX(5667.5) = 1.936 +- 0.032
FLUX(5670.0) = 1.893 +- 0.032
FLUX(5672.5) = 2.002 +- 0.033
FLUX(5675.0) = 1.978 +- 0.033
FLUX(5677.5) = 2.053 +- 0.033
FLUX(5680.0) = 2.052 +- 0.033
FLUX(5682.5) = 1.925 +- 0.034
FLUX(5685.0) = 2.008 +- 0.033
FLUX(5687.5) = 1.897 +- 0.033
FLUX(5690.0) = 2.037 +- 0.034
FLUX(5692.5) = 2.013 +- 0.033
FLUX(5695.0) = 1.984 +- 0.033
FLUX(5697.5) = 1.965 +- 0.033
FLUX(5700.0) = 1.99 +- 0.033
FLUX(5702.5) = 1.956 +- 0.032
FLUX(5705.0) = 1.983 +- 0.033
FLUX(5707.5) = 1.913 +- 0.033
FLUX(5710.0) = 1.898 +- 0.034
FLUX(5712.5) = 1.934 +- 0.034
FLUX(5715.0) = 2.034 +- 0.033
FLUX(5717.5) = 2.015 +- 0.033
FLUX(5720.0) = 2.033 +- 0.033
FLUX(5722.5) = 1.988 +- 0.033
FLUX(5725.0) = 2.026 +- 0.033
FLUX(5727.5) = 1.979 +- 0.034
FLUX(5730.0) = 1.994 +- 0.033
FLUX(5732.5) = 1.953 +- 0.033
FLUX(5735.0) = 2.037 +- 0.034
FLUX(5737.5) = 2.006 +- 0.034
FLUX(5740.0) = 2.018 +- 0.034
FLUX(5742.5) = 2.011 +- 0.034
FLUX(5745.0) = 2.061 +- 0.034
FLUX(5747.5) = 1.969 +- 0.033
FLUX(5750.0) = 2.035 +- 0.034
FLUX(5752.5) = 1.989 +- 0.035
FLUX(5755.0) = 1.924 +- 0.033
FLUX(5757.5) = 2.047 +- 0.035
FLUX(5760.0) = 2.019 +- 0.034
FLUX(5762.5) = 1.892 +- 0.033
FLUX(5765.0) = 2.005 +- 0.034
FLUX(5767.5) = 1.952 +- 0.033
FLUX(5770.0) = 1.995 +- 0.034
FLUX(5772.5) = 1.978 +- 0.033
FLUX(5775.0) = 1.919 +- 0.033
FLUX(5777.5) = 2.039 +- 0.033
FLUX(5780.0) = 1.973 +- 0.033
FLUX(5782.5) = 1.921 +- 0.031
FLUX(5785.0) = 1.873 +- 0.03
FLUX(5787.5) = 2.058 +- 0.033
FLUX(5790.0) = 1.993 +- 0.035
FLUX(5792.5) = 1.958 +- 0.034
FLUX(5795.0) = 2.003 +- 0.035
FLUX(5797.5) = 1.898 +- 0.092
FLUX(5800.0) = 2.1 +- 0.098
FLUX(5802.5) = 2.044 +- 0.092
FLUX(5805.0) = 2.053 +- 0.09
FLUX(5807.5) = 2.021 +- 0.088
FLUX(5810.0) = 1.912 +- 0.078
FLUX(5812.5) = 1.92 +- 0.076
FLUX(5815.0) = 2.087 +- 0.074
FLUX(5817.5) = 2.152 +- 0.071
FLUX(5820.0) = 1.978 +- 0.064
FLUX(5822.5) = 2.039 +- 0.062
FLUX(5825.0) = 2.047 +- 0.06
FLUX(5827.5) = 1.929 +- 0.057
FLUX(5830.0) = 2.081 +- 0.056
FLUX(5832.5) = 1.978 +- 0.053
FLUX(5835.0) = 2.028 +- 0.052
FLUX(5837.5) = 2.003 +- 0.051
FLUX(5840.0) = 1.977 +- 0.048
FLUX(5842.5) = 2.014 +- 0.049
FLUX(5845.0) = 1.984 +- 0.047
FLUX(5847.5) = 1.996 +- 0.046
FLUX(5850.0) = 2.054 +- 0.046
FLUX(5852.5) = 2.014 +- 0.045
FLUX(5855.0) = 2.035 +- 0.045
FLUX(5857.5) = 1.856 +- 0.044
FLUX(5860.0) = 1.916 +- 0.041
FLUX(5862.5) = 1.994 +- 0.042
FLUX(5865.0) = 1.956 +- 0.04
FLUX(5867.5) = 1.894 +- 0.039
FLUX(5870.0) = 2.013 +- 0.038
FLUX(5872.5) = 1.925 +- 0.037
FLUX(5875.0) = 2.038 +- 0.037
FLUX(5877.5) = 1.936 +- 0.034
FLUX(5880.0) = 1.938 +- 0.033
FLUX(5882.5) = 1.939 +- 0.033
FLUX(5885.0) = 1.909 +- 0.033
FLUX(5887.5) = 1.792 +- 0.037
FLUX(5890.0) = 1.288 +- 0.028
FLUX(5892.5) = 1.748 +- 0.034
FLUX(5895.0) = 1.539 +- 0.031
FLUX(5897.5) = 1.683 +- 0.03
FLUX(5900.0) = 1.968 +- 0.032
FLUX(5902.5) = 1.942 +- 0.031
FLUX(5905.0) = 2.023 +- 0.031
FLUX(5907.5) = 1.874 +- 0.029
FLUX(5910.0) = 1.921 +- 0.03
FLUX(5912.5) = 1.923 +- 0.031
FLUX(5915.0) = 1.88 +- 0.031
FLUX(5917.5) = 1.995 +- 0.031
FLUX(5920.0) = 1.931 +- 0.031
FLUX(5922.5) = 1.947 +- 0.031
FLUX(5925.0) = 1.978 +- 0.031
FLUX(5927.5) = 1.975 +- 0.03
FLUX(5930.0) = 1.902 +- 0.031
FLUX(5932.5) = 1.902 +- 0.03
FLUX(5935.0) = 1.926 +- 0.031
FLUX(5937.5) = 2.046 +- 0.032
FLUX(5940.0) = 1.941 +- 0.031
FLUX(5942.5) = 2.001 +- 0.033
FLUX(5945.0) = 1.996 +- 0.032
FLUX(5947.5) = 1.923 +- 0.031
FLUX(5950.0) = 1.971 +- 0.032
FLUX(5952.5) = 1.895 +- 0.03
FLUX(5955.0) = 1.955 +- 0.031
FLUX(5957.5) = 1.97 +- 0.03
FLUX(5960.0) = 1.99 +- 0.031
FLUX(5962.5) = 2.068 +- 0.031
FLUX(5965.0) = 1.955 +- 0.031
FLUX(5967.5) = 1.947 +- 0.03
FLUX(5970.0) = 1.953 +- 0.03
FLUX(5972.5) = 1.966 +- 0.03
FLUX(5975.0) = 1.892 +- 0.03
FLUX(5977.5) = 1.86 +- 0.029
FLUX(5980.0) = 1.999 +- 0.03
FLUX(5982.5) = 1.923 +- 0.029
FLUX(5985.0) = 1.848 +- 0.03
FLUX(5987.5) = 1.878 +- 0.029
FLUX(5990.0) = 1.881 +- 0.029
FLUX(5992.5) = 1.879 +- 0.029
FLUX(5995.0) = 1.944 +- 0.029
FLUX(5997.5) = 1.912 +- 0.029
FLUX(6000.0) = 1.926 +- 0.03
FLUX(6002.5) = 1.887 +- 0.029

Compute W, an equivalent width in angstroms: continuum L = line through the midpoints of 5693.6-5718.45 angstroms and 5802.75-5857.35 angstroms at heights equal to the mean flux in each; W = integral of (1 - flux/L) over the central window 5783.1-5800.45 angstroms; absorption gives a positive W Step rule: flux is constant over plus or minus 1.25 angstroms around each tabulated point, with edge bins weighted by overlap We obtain 0.19 angstroms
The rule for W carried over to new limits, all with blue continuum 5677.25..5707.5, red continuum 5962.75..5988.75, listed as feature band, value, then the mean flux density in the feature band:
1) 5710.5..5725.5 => -0.2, 2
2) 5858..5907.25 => 2.0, 1.87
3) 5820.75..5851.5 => -0.9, 2.01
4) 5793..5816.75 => -0.5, 2.01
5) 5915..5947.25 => -0.3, 1.96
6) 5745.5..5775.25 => -0.2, 1.98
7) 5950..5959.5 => -0.1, 1.95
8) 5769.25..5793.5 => -0.1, 1.97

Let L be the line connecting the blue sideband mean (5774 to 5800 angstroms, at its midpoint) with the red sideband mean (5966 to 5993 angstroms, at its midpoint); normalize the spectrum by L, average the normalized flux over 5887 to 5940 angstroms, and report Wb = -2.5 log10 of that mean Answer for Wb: 0.036 mag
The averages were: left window 1.97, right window 1.91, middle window 1.87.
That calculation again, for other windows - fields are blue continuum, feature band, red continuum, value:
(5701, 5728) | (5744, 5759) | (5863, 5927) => -0.025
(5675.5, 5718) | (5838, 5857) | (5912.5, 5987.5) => -0.024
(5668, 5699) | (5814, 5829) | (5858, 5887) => -0.046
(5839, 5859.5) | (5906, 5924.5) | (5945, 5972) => 0.026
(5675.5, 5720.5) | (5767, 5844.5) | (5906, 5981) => -0.017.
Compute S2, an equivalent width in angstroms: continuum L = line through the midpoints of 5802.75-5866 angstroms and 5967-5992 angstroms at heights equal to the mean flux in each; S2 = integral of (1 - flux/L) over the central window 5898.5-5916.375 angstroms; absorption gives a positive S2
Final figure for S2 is 0.2 angstroms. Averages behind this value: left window 2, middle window 1.93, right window 1.91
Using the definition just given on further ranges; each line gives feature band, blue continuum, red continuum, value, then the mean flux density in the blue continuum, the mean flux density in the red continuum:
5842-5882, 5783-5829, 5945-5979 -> 0.3 angstroms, 2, 1.95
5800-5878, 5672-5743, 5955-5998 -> -1.4 angstroms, 1.99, 1.93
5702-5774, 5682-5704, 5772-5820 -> -0.1 angstroms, 1.98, 1.99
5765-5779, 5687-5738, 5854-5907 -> -0.3 angstroms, 1.98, 1.87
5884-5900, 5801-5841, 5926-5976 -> 2.5 angstroms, 2.02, 1.96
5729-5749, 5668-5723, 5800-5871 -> -0.2 angstroms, 1.98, 2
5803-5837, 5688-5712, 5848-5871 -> -0.8 angstroms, 1.97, 1.97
